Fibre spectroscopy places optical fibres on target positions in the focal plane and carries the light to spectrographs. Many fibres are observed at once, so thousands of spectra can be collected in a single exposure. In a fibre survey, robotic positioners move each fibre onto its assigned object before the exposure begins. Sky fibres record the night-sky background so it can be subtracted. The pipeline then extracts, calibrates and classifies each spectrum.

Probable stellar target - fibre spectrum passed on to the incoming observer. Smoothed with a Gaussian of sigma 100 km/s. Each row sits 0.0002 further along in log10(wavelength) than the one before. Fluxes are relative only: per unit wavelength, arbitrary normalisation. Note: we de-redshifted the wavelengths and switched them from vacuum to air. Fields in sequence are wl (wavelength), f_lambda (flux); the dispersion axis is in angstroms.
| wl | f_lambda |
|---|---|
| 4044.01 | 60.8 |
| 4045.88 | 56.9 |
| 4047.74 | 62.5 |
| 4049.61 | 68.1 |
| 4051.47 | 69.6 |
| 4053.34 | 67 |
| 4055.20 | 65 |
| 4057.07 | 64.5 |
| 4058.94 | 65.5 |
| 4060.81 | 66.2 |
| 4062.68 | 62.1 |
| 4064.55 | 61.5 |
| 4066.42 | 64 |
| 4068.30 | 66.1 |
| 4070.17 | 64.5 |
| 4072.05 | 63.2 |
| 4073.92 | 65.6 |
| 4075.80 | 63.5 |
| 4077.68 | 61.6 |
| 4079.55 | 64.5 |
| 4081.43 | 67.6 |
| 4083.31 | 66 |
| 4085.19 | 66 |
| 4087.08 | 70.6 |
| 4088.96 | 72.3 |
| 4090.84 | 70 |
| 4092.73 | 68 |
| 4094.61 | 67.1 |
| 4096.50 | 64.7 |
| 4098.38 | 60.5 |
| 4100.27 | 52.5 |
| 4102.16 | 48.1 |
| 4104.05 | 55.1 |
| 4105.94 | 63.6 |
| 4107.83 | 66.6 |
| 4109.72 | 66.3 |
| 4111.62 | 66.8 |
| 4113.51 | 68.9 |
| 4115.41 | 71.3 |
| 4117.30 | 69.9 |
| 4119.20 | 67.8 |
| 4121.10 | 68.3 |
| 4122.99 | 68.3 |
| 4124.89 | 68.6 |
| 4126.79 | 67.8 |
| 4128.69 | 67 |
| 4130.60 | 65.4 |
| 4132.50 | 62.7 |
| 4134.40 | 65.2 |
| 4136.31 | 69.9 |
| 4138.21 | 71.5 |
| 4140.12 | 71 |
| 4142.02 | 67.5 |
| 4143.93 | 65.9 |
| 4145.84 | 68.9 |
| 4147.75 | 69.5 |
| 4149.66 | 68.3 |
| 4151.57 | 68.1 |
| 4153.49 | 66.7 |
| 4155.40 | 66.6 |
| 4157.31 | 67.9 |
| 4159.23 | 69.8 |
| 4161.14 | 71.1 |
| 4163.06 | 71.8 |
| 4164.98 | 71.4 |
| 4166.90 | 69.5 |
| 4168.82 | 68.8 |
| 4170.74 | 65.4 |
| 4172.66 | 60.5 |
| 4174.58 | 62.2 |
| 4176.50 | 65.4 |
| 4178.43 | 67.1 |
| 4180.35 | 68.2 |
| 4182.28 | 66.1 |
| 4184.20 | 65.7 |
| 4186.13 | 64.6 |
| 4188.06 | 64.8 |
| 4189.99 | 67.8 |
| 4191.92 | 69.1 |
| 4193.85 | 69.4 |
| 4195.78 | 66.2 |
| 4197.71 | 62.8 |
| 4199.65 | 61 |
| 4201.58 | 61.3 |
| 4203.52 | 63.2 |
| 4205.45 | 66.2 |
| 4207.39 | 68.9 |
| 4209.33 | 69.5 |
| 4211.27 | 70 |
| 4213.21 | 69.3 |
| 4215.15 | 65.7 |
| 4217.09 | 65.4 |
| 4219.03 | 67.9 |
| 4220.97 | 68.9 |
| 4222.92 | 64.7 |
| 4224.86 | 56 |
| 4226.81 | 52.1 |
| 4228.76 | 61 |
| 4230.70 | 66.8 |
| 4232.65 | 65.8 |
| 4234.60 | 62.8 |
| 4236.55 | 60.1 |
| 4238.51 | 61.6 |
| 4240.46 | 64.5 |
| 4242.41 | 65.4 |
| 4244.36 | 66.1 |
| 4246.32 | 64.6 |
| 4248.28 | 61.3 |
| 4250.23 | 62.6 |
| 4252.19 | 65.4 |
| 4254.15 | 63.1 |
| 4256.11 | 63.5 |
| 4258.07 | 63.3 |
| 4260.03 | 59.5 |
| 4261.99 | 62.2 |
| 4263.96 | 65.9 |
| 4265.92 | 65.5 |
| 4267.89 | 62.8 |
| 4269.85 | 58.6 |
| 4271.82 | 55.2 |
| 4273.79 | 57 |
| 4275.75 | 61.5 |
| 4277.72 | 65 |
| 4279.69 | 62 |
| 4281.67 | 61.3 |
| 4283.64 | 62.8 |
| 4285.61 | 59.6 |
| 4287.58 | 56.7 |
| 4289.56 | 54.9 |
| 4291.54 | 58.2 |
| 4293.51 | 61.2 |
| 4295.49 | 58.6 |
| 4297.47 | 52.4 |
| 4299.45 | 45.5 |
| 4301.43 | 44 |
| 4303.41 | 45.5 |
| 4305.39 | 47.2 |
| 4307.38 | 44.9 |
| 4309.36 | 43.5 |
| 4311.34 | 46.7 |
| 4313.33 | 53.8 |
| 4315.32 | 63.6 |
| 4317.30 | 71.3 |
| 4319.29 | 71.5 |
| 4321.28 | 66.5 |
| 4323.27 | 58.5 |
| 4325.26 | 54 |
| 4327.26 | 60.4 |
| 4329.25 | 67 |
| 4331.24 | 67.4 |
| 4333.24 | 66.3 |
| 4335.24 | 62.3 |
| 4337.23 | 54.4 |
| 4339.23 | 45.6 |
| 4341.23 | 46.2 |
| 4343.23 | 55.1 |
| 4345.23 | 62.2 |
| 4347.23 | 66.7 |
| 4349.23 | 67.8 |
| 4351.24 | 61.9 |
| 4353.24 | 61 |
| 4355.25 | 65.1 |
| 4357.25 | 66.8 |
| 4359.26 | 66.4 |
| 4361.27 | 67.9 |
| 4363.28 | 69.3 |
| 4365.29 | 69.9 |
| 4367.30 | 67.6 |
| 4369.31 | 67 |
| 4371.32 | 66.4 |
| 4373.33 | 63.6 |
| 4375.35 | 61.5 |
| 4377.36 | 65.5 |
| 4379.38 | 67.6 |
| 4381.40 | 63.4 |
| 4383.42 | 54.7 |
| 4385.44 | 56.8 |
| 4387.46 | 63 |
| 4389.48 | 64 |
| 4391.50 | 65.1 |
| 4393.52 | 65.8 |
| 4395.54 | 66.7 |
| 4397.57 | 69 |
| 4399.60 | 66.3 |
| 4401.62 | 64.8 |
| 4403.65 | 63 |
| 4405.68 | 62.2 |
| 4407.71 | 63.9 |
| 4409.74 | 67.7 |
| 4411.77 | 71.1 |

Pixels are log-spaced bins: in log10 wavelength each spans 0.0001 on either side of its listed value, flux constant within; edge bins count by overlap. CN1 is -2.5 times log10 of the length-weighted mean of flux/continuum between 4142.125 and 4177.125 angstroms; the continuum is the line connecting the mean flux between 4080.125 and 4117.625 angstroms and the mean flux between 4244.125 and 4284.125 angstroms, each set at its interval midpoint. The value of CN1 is -0.061 mag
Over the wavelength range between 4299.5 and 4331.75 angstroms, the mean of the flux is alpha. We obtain 56.2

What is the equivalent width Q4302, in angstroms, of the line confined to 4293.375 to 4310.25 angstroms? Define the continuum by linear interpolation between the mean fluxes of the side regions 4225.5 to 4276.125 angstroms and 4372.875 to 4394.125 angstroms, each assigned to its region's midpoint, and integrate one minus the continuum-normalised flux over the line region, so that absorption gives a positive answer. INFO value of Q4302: 3.7 angstroms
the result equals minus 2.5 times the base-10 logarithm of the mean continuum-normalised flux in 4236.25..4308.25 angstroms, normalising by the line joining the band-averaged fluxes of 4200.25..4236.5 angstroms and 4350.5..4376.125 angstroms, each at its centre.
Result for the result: 0.10 mag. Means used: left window 64.6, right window 65.8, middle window 59.2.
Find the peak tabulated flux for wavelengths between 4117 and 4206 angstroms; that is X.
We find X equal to 71.8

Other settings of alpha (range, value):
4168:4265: 64.6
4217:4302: 61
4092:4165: 66.5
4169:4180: 64.7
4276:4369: 59.4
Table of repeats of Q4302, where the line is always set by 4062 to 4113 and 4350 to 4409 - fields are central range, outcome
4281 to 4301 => 2.4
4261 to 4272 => 0.4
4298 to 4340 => 5.4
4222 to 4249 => 0.9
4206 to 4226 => -0.7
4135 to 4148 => -1.0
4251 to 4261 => 0.2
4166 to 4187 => -0.5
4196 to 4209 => 0.0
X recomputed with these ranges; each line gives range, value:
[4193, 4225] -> 70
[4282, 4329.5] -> 71.5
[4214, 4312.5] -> 68.9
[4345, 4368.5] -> 69.9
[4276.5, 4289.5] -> 65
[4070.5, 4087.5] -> 70.6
